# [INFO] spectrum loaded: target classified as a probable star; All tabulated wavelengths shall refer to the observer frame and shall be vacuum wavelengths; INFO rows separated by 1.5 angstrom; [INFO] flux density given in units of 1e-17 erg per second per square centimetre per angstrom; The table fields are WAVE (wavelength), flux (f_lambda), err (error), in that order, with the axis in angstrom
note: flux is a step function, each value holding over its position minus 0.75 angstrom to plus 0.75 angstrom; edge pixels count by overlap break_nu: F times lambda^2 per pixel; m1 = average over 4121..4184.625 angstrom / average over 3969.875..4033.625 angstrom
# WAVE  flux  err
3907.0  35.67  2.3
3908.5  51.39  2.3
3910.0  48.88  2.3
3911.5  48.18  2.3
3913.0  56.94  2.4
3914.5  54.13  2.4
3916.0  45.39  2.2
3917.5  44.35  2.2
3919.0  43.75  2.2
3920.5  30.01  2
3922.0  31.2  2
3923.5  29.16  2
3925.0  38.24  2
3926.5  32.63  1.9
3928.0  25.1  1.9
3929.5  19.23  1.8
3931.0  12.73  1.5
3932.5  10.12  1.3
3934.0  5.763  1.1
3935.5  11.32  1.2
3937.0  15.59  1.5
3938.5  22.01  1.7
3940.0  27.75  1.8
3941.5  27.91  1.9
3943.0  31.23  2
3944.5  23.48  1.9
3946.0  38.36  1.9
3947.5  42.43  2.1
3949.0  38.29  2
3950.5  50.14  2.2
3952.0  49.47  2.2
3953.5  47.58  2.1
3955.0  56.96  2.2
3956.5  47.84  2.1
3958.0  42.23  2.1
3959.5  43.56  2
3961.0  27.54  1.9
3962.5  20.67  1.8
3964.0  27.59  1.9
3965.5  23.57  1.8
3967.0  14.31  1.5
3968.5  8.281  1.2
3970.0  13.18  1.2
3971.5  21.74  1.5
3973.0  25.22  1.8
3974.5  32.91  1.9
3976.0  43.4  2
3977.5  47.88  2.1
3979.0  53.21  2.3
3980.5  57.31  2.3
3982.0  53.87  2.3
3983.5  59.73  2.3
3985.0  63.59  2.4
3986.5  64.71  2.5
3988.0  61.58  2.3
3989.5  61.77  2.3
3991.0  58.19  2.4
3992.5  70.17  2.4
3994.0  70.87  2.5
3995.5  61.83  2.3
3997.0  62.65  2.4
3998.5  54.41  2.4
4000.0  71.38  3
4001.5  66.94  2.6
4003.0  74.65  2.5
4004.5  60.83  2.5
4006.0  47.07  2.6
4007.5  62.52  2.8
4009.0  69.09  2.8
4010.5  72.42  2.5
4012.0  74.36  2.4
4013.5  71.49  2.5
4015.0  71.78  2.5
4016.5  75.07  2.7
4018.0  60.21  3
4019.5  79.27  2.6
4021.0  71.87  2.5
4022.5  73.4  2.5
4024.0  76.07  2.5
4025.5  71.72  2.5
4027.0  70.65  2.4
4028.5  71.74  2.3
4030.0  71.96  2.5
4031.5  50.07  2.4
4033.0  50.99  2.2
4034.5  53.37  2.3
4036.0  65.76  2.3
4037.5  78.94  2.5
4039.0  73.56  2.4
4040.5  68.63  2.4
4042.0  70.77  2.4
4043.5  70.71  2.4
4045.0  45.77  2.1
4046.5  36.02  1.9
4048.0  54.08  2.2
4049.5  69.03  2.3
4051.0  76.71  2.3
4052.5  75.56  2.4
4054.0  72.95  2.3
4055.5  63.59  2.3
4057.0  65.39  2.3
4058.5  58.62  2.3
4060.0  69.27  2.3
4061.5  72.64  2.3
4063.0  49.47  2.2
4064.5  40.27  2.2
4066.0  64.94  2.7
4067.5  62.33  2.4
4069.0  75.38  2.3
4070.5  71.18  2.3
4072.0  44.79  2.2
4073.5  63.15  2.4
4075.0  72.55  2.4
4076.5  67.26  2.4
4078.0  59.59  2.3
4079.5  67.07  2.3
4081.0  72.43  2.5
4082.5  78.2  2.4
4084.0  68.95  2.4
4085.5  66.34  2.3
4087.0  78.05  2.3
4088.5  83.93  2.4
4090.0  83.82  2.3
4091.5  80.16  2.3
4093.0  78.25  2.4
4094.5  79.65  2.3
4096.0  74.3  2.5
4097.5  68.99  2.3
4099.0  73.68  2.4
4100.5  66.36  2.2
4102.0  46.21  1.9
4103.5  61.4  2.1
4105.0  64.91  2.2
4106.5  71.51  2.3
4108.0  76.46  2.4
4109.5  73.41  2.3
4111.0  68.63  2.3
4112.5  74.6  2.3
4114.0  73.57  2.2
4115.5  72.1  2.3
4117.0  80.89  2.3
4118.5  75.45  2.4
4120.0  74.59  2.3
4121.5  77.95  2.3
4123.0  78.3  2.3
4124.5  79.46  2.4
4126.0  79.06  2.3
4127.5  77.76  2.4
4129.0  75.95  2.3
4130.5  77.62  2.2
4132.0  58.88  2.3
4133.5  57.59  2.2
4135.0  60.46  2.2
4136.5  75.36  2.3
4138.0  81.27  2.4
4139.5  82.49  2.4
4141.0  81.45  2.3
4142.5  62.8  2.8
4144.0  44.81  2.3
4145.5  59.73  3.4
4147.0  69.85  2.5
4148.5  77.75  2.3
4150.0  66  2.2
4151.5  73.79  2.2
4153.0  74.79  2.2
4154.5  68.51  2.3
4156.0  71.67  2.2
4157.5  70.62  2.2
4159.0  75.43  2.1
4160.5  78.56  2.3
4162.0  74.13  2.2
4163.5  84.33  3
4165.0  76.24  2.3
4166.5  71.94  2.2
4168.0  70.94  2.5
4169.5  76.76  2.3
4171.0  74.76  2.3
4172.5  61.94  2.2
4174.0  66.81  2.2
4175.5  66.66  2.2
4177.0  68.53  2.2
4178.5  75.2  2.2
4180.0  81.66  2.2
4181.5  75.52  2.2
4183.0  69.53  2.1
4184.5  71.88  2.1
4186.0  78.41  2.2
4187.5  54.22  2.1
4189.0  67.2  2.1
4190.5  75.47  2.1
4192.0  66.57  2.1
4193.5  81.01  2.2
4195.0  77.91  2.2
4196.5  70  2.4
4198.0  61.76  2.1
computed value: 1.27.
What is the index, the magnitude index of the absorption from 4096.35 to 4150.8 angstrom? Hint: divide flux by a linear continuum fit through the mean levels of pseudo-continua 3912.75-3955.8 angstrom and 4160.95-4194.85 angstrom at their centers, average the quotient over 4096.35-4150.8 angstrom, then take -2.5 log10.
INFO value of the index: -0.118 mag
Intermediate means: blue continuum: 32.9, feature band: 70.8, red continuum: 72.4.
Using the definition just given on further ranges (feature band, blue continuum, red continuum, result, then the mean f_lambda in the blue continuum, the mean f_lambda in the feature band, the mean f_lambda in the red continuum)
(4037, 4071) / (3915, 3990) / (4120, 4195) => -0.20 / 35.3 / 64.4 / 72.1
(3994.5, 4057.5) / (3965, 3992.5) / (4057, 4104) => -0.22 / 43.4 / 66.3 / 67.7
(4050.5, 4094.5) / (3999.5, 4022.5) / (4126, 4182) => 0.02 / 68.7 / 68.5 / 71.7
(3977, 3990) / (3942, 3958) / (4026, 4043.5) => -0.13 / 42.3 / 58.3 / 66.3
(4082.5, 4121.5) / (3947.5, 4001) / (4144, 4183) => -0.15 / 46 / 72.9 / 71.9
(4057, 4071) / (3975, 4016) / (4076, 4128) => 0.11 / 62.4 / 62.7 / 73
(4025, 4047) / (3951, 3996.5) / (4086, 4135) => -0.11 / 44.5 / 63.6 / 73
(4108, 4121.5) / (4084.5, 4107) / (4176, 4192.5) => -0.04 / 71.8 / 74.5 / 71.3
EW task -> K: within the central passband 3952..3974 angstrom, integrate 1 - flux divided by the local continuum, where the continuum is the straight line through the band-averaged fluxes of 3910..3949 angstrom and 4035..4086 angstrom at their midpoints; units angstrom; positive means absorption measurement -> 4.7 angstrom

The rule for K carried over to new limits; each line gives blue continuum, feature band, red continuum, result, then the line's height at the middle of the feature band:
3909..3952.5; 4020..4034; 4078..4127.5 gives -3.1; 55.5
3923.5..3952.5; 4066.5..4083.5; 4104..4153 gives -2.1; 59.5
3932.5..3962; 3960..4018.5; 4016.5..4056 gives -2.1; 49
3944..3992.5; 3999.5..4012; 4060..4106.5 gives -3.9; 50.3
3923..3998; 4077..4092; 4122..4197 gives -3.7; 59.2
